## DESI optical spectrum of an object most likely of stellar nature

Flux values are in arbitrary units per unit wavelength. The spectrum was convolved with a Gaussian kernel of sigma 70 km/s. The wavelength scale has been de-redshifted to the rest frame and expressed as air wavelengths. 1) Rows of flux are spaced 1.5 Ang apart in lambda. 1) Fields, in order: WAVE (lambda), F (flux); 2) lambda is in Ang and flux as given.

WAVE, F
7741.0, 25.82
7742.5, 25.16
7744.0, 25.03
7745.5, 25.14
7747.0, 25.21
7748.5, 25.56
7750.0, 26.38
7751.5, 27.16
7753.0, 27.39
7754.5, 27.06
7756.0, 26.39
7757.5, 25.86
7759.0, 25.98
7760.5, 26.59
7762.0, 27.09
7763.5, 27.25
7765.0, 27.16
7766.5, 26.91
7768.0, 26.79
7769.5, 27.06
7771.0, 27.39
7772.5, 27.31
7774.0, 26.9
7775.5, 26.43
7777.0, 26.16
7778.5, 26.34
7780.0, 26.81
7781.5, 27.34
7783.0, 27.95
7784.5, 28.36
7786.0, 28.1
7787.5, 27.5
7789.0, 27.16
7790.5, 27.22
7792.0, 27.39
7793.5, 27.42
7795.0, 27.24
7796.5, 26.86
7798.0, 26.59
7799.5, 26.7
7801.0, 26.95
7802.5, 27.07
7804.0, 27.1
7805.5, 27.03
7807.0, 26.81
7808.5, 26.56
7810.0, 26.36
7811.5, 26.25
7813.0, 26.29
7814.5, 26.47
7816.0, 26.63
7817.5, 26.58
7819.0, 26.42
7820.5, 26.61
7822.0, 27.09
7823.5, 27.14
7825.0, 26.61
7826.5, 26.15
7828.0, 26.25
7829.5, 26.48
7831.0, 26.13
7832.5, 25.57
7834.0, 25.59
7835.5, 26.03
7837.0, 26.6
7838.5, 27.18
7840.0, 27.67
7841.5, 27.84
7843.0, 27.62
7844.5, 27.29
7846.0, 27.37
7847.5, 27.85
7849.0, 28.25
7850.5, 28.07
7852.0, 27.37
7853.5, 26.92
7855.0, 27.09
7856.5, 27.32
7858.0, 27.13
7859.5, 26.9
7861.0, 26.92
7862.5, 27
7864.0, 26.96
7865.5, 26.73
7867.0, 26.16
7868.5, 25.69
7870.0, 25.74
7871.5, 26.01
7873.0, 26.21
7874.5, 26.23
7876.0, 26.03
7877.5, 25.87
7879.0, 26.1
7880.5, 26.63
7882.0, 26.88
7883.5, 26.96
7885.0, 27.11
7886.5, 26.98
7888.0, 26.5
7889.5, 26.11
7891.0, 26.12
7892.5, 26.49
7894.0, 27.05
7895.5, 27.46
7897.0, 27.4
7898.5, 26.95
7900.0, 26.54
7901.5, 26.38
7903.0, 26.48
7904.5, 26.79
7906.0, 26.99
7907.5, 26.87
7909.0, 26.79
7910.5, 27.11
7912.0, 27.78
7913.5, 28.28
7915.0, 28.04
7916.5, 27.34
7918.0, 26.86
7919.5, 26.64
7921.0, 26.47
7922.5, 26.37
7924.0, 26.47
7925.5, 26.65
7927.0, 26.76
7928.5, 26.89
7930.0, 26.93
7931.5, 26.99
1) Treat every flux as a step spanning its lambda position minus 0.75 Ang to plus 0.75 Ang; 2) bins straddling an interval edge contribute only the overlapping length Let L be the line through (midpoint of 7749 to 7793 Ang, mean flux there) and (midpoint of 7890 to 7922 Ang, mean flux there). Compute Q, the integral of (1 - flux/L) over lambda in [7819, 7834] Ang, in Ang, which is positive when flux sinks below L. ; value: 0.3 Ang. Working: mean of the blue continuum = 27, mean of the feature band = 26.4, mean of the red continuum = 27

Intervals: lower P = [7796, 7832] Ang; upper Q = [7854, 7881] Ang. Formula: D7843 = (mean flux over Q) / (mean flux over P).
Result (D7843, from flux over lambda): 0.99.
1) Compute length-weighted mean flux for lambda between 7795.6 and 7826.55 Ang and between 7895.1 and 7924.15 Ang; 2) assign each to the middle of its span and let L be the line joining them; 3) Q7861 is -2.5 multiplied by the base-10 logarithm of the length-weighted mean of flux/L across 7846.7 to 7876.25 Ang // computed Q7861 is 0.00 mag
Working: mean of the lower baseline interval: 26.7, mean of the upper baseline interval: 27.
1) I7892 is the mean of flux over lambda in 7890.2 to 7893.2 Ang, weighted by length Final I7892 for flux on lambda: 26.3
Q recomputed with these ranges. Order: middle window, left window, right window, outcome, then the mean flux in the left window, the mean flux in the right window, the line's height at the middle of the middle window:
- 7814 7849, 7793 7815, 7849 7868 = 0.2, 26.8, 27.1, 26.9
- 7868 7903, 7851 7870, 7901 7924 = 0.5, 26.8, 27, 26.9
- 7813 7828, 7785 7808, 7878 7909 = 0.2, 27.1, 26.7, 27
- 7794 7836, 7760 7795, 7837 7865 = 1.1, 27.2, 27.3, 27.3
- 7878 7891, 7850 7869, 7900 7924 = 0.2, 26.9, 27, 27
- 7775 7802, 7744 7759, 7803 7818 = -0.7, 26.2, 26.6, 26.4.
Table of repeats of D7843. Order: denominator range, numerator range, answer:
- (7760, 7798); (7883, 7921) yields 0.99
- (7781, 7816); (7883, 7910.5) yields 0.99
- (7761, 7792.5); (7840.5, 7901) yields 0.99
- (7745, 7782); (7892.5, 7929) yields 1.01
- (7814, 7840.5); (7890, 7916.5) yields 1.02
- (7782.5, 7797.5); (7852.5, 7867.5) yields 0.98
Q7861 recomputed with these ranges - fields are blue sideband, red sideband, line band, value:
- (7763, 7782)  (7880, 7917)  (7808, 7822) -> 0.02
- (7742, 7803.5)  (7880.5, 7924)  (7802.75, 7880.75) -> 0.01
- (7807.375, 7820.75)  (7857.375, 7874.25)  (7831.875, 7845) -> -0.01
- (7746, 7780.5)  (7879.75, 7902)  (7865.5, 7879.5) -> 0.03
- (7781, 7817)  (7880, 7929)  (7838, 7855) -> -0.02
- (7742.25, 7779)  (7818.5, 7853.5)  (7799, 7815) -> 0.00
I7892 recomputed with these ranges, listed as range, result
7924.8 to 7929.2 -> 26.8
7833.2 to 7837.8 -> 26.1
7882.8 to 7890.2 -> 26.7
